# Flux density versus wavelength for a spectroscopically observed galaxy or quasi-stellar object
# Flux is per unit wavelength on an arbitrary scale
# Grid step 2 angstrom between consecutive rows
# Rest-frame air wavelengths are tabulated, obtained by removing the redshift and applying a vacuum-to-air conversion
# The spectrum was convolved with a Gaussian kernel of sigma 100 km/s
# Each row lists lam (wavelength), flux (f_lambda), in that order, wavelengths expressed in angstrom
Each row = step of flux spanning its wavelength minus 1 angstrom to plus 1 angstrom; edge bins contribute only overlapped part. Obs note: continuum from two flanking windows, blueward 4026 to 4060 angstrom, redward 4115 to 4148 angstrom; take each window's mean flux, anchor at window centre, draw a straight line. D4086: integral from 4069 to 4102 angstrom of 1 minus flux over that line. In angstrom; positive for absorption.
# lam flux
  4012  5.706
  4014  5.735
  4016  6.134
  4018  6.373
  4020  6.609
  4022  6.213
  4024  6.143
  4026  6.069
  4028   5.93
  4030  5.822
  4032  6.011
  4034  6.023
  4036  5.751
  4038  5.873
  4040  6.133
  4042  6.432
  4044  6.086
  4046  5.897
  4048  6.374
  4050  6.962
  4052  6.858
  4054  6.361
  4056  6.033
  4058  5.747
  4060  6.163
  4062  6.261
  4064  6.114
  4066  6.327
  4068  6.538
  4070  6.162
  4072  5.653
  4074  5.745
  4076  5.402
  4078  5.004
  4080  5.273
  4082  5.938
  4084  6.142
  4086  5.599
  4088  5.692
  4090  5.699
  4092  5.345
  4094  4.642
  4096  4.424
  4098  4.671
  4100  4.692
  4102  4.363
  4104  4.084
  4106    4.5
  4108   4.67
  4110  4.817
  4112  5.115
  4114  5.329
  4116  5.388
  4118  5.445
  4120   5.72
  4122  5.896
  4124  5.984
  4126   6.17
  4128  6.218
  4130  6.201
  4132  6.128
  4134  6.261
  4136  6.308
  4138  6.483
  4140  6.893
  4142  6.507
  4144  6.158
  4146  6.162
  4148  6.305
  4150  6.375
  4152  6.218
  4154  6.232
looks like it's 4.2 angstrom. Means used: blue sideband 6.14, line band 5.35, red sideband 6.13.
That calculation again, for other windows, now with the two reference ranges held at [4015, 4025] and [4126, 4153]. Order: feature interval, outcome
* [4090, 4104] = 3.53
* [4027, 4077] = 1.54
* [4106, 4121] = 2.73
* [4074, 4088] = 1.61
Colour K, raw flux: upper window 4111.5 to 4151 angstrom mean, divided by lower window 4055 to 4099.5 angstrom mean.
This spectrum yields 1.07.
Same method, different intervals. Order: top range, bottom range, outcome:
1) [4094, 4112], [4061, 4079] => 0.77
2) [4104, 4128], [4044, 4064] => 0.85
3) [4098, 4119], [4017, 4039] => 0.80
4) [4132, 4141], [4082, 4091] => 1.11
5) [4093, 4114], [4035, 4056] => 0.74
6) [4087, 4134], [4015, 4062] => 0.86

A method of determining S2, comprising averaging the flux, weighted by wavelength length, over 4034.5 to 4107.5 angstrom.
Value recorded 5.69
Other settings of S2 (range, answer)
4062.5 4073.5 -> 6.14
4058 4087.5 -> 5.87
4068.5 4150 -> 5.6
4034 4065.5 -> 6.2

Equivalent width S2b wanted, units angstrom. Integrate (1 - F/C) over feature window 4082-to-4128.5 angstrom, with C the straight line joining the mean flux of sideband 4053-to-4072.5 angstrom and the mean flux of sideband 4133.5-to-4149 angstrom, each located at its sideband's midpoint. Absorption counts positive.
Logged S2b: 7.6 angstrom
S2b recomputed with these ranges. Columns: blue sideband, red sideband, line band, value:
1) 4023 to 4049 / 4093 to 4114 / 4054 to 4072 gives -2.22 angstrom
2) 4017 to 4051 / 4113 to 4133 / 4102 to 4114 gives 2.50 angstrom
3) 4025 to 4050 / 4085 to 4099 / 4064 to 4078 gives -1.02 angstrom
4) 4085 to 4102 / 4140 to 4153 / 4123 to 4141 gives -0.93 angstrom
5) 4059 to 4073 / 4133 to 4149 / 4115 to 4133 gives 1.23 angstrom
